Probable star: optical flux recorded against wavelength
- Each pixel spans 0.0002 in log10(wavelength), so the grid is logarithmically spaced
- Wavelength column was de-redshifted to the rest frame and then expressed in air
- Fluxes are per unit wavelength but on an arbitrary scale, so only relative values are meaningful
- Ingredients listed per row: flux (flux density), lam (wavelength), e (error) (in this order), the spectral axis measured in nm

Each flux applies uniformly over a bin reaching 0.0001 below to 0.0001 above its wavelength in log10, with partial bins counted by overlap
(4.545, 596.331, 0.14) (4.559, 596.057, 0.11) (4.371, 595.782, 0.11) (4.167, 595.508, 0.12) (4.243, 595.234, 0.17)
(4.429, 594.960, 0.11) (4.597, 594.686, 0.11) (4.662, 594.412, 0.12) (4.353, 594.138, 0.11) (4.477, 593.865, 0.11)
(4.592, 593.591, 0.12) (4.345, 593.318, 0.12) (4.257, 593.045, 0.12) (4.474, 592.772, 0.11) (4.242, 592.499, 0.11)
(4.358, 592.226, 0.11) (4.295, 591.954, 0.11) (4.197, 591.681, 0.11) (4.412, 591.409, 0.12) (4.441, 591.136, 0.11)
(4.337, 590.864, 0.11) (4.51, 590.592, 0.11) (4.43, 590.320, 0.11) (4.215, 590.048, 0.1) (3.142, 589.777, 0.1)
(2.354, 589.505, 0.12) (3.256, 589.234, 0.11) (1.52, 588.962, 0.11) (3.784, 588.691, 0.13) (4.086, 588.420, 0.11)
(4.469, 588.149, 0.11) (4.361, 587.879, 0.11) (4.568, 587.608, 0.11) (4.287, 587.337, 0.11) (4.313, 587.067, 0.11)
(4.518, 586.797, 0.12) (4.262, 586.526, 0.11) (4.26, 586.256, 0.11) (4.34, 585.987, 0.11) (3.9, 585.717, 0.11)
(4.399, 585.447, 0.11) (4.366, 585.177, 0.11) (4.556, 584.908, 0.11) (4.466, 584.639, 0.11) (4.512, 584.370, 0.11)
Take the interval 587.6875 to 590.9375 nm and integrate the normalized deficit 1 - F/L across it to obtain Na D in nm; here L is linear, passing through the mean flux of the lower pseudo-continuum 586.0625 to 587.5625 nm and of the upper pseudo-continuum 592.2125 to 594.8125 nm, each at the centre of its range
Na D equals 0.50 nm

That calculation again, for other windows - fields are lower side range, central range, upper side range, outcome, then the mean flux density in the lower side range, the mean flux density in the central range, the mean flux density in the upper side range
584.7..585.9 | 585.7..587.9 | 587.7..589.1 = -0.18 nm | 4.32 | 4.33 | 3.67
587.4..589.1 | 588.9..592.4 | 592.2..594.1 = 0.22 nm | 3.82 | 3.86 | 4.39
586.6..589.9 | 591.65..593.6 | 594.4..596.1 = -0.09 nm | 3.73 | 4.34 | 4.41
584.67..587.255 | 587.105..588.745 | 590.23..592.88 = 0.02 nm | 4.33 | 4.29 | 4.37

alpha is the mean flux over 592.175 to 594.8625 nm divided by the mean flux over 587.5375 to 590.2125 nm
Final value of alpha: 1.25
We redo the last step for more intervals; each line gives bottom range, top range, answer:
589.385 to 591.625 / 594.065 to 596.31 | 1.11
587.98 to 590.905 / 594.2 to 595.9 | 1.21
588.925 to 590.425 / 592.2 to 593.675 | 1.35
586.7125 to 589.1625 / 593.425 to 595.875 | 1.12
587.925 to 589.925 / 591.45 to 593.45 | 1.31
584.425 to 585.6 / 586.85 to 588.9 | 0.94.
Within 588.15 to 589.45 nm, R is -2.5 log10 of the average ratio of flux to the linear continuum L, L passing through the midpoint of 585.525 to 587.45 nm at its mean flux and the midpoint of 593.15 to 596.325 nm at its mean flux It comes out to 0.31 mag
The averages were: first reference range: 4.27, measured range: 3.25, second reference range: 4.44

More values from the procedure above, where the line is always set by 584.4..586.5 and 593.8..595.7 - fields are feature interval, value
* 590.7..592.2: 0.01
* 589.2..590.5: 0.23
